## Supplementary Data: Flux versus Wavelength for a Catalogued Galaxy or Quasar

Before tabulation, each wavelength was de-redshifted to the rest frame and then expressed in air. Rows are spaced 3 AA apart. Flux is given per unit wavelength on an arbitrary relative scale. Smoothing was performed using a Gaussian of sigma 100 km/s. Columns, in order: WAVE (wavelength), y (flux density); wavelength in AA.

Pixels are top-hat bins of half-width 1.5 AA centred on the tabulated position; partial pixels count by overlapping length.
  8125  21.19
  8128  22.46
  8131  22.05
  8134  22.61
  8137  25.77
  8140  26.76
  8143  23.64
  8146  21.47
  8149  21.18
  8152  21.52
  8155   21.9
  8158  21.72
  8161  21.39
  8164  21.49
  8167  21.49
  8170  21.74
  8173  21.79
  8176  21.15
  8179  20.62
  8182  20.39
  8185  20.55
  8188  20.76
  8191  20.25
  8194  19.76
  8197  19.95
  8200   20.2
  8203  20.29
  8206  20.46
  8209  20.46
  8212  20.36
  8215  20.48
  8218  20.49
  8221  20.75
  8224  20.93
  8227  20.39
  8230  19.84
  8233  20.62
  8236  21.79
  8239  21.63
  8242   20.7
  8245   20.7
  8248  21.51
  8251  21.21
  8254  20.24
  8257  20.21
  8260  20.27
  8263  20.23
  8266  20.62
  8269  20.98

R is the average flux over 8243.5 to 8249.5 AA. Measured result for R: 21.1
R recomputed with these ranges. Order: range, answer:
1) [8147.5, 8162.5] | 21.5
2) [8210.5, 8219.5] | 20.4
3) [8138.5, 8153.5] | 22.9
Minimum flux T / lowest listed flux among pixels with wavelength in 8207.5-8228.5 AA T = 20.36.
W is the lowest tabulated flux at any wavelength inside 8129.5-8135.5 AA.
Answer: 22.05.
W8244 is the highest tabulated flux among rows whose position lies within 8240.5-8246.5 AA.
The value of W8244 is 20.7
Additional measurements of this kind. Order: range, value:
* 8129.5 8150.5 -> 26.76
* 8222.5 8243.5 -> 21.79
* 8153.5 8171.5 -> 21.9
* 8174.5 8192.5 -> 21.15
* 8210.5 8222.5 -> 20.75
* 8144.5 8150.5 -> 21.47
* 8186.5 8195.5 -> 20.76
